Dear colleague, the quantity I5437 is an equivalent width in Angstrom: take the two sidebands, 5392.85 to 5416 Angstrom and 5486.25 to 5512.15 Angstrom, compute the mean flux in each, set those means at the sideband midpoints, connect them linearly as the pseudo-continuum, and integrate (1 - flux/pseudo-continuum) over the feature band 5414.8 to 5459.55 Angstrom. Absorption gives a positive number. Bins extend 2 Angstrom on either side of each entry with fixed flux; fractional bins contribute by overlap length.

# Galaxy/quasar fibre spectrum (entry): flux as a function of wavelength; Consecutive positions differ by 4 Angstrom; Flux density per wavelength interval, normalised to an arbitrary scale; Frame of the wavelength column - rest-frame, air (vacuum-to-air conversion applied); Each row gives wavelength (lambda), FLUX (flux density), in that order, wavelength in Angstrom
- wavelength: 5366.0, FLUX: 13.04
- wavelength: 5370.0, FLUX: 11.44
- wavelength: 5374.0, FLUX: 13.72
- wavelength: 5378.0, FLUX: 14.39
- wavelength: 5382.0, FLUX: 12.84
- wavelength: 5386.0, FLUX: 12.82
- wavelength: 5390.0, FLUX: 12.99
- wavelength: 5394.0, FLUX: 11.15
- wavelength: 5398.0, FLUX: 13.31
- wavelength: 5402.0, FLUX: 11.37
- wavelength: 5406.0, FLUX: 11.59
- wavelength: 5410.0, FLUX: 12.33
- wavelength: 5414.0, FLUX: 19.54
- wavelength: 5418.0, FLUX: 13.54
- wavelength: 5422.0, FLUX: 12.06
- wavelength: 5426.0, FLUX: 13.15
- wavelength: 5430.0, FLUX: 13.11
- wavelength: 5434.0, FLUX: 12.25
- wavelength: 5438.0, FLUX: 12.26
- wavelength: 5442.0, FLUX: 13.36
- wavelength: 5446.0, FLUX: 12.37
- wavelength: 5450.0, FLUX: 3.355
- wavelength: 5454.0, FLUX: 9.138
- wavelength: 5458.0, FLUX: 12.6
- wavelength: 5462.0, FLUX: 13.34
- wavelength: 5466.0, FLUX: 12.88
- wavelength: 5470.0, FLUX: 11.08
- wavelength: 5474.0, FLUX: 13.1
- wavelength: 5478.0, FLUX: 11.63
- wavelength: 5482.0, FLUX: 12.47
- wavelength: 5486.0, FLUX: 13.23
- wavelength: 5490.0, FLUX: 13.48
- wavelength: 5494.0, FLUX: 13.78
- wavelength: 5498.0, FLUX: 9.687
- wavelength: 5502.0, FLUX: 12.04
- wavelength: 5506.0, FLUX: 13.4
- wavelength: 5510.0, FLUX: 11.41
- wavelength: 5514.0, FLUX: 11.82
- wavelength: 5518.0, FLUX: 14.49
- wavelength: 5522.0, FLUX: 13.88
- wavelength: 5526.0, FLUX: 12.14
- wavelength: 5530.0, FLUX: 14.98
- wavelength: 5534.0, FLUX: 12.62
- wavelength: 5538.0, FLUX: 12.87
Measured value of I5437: 4.2 Angstrom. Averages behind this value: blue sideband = 13.3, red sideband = 12.4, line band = 11.8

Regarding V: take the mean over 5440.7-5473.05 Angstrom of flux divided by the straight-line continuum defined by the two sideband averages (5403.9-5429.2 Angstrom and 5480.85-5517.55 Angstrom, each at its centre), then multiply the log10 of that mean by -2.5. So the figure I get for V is 0.18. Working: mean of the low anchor 13.7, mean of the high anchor 12.5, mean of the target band 11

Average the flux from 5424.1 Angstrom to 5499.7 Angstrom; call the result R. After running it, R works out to 11.9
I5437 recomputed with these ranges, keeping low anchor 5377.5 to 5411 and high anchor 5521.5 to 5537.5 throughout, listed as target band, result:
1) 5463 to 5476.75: 0.6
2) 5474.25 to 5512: 2.0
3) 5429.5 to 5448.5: 0.5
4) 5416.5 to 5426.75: -0.2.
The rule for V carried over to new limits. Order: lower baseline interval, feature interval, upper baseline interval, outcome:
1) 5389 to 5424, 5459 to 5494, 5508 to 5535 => 0.03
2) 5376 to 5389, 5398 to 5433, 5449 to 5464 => -0.13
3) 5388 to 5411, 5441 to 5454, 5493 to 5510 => 0.28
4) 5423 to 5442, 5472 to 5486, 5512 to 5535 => 0.05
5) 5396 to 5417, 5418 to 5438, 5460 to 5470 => 0.05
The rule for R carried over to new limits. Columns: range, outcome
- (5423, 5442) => 12.7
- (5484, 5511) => 12.5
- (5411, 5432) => 14.2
